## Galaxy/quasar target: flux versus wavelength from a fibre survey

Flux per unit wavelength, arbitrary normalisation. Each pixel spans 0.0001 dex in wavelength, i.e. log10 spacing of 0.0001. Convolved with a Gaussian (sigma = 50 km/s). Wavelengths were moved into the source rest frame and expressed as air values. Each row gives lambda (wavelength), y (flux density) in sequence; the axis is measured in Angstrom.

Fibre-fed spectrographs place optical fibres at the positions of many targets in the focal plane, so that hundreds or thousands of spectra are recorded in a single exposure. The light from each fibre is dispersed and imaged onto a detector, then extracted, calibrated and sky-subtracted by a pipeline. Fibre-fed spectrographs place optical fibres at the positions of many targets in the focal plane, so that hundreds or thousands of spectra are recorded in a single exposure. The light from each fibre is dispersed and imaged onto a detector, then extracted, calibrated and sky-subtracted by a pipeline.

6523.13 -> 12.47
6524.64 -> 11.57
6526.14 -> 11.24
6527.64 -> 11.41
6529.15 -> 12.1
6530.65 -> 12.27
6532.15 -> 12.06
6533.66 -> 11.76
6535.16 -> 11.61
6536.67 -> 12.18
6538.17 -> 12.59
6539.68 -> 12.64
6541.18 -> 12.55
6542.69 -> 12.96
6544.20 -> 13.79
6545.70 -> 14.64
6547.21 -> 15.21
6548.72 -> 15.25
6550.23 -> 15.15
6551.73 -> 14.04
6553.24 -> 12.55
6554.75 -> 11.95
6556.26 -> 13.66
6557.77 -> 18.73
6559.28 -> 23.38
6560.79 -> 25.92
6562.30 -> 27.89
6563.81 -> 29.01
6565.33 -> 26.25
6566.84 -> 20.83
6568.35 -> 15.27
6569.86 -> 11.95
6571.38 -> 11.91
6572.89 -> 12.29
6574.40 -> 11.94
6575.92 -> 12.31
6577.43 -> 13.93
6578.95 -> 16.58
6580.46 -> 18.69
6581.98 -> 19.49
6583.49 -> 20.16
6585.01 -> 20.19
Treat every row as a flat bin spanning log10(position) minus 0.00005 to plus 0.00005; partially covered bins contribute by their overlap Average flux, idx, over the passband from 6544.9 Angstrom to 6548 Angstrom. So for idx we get 14.9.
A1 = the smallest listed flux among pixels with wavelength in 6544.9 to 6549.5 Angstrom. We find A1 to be 14.64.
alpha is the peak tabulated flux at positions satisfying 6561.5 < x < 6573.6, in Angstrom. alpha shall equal 29.01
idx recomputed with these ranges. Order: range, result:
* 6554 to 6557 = 12.8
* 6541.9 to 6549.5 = 14.4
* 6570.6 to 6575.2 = 12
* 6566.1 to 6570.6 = 16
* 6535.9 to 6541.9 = 12.5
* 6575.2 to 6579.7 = 14.3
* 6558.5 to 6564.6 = 26.5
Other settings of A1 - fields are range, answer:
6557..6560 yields 18.73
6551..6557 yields 11.95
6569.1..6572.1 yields 11.91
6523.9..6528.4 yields 11.24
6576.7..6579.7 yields 13.93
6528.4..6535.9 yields 11.61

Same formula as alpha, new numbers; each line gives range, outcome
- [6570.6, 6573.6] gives 12.29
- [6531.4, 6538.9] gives 12.59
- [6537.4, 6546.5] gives 14.64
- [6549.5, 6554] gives 15.15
